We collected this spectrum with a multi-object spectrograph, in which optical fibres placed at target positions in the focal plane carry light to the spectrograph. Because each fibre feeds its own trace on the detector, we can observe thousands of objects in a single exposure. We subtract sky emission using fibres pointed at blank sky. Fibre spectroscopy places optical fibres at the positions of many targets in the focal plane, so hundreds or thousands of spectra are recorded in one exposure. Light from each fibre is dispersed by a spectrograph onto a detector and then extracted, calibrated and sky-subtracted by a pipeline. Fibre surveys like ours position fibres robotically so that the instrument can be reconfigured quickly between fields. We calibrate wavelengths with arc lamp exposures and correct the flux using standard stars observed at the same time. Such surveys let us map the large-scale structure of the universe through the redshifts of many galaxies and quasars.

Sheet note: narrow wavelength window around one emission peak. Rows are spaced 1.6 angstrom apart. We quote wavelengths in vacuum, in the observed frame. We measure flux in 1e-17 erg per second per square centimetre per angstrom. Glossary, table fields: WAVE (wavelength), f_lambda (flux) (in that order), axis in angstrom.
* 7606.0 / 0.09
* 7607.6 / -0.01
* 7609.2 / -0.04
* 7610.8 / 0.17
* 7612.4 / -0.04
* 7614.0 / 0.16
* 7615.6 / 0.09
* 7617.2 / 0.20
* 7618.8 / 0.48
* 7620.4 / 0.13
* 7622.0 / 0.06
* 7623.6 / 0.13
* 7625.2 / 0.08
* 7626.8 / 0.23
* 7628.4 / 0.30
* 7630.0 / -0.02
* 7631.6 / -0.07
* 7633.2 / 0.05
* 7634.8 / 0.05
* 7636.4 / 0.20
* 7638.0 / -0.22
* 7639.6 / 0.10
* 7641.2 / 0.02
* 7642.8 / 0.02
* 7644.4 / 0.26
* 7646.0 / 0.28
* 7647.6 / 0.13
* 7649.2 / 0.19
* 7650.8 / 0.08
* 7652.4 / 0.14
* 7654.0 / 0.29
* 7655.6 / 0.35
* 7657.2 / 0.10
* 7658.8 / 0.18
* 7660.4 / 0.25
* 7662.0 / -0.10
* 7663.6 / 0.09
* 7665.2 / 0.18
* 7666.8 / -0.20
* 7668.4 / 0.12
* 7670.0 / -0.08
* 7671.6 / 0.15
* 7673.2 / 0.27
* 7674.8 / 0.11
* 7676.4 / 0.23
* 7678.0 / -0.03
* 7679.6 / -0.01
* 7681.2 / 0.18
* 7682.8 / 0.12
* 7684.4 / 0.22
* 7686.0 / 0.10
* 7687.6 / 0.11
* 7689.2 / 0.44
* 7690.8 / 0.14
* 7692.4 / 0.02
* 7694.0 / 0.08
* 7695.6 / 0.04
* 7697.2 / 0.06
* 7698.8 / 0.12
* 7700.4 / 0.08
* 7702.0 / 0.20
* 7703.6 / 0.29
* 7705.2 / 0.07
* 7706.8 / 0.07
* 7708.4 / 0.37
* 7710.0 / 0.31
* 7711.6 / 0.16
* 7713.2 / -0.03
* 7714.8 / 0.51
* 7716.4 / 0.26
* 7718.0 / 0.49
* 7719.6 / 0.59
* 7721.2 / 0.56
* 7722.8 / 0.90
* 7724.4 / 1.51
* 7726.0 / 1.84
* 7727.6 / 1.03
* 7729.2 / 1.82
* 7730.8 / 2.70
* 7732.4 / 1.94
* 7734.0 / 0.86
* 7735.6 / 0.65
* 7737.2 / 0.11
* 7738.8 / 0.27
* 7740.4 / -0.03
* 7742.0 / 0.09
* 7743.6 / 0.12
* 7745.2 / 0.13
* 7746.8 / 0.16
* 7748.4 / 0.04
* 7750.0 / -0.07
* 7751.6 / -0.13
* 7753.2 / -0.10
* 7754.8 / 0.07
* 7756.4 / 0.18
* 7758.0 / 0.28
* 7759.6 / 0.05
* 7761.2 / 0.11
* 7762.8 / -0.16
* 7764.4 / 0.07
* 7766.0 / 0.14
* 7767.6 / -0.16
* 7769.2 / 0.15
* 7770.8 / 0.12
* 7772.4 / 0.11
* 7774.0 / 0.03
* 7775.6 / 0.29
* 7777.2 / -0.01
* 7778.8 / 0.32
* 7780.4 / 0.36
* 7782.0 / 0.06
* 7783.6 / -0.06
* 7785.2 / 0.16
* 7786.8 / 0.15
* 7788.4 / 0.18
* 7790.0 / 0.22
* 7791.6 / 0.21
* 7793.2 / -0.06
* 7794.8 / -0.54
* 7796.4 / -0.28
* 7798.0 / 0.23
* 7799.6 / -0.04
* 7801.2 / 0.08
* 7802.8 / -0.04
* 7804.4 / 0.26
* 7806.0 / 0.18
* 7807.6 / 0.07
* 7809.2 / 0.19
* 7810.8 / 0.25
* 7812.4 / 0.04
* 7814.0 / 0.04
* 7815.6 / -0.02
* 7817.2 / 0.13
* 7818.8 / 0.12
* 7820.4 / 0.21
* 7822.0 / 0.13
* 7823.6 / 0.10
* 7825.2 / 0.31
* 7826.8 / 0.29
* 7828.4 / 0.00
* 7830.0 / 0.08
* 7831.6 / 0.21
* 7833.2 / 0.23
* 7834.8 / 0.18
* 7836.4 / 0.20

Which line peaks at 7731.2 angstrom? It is [O II]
